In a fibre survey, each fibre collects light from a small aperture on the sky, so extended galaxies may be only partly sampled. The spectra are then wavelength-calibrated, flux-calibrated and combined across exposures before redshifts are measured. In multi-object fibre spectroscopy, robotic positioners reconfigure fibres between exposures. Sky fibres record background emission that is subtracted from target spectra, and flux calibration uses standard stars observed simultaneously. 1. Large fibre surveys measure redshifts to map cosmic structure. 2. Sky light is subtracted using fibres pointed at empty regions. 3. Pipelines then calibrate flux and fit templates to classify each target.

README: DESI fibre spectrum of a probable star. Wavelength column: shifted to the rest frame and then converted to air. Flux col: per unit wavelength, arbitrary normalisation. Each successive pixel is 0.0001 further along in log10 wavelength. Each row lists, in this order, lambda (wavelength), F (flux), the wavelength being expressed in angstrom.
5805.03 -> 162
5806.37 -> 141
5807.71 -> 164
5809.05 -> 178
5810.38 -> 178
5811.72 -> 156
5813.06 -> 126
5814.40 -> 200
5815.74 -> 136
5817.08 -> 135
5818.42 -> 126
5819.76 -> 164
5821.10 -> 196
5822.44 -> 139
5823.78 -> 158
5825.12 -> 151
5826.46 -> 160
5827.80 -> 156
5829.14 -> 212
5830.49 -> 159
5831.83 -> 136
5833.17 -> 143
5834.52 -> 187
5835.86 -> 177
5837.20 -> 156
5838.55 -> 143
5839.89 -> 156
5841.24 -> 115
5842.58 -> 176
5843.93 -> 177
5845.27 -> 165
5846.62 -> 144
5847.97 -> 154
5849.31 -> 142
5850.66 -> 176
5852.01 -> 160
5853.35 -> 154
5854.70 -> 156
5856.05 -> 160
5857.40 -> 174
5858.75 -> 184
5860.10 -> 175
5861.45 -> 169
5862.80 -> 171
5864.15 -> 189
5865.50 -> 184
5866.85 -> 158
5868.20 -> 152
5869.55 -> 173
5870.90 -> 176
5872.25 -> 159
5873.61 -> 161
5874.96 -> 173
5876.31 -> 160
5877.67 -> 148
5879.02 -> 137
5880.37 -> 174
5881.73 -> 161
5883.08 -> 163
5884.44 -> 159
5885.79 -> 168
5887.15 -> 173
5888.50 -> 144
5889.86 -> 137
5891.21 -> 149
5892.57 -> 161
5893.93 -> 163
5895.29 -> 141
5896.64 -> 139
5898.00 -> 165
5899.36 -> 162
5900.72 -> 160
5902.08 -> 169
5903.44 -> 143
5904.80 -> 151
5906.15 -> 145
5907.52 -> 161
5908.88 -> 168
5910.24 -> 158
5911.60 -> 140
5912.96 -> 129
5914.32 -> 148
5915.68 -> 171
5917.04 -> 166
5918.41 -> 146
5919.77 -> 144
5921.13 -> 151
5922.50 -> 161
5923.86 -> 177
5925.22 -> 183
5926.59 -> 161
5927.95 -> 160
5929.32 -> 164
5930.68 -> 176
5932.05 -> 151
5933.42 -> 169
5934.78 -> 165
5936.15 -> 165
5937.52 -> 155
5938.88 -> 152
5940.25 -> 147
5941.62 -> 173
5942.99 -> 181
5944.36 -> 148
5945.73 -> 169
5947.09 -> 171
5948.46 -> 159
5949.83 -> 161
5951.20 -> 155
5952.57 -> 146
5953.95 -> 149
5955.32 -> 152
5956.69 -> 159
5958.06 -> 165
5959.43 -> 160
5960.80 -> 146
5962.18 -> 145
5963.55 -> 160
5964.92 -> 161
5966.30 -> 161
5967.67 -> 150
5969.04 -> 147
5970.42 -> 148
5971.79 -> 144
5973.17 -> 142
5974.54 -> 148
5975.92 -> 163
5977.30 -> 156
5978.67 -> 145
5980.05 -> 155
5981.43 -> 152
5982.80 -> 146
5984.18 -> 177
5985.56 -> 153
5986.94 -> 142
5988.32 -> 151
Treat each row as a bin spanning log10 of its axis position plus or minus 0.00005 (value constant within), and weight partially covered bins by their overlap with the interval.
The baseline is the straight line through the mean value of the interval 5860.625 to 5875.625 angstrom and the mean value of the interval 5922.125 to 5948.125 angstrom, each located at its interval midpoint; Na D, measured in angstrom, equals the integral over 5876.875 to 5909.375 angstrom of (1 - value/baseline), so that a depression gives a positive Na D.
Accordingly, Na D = 2.3 angstrom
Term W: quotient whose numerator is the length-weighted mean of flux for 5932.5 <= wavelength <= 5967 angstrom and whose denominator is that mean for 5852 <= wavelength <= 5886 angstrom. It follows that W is 0.96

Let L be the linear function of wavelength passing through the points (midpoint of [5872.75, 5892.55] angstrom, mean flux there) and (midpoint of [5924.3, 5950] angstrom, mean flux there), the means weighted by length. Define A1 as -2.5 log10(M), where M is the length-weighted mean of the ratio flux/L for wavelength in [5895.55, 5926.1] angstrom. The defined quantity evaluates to 0.03 mag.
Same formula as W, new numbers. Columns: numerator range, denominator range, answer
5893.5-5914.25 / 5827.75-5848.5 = 0.96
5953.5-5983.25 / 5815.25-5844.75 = 0.97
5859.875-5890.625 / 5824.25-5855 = 1.03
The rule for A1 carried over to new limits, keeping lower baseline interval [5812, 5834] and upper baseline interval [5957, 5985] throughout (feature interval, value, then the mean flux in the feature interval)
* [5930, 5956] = -0.042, 160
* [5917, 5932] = -0.052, 162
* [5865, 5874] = -0.071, 166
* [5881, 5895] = -0.015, 157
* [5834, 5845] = -0.033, 161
